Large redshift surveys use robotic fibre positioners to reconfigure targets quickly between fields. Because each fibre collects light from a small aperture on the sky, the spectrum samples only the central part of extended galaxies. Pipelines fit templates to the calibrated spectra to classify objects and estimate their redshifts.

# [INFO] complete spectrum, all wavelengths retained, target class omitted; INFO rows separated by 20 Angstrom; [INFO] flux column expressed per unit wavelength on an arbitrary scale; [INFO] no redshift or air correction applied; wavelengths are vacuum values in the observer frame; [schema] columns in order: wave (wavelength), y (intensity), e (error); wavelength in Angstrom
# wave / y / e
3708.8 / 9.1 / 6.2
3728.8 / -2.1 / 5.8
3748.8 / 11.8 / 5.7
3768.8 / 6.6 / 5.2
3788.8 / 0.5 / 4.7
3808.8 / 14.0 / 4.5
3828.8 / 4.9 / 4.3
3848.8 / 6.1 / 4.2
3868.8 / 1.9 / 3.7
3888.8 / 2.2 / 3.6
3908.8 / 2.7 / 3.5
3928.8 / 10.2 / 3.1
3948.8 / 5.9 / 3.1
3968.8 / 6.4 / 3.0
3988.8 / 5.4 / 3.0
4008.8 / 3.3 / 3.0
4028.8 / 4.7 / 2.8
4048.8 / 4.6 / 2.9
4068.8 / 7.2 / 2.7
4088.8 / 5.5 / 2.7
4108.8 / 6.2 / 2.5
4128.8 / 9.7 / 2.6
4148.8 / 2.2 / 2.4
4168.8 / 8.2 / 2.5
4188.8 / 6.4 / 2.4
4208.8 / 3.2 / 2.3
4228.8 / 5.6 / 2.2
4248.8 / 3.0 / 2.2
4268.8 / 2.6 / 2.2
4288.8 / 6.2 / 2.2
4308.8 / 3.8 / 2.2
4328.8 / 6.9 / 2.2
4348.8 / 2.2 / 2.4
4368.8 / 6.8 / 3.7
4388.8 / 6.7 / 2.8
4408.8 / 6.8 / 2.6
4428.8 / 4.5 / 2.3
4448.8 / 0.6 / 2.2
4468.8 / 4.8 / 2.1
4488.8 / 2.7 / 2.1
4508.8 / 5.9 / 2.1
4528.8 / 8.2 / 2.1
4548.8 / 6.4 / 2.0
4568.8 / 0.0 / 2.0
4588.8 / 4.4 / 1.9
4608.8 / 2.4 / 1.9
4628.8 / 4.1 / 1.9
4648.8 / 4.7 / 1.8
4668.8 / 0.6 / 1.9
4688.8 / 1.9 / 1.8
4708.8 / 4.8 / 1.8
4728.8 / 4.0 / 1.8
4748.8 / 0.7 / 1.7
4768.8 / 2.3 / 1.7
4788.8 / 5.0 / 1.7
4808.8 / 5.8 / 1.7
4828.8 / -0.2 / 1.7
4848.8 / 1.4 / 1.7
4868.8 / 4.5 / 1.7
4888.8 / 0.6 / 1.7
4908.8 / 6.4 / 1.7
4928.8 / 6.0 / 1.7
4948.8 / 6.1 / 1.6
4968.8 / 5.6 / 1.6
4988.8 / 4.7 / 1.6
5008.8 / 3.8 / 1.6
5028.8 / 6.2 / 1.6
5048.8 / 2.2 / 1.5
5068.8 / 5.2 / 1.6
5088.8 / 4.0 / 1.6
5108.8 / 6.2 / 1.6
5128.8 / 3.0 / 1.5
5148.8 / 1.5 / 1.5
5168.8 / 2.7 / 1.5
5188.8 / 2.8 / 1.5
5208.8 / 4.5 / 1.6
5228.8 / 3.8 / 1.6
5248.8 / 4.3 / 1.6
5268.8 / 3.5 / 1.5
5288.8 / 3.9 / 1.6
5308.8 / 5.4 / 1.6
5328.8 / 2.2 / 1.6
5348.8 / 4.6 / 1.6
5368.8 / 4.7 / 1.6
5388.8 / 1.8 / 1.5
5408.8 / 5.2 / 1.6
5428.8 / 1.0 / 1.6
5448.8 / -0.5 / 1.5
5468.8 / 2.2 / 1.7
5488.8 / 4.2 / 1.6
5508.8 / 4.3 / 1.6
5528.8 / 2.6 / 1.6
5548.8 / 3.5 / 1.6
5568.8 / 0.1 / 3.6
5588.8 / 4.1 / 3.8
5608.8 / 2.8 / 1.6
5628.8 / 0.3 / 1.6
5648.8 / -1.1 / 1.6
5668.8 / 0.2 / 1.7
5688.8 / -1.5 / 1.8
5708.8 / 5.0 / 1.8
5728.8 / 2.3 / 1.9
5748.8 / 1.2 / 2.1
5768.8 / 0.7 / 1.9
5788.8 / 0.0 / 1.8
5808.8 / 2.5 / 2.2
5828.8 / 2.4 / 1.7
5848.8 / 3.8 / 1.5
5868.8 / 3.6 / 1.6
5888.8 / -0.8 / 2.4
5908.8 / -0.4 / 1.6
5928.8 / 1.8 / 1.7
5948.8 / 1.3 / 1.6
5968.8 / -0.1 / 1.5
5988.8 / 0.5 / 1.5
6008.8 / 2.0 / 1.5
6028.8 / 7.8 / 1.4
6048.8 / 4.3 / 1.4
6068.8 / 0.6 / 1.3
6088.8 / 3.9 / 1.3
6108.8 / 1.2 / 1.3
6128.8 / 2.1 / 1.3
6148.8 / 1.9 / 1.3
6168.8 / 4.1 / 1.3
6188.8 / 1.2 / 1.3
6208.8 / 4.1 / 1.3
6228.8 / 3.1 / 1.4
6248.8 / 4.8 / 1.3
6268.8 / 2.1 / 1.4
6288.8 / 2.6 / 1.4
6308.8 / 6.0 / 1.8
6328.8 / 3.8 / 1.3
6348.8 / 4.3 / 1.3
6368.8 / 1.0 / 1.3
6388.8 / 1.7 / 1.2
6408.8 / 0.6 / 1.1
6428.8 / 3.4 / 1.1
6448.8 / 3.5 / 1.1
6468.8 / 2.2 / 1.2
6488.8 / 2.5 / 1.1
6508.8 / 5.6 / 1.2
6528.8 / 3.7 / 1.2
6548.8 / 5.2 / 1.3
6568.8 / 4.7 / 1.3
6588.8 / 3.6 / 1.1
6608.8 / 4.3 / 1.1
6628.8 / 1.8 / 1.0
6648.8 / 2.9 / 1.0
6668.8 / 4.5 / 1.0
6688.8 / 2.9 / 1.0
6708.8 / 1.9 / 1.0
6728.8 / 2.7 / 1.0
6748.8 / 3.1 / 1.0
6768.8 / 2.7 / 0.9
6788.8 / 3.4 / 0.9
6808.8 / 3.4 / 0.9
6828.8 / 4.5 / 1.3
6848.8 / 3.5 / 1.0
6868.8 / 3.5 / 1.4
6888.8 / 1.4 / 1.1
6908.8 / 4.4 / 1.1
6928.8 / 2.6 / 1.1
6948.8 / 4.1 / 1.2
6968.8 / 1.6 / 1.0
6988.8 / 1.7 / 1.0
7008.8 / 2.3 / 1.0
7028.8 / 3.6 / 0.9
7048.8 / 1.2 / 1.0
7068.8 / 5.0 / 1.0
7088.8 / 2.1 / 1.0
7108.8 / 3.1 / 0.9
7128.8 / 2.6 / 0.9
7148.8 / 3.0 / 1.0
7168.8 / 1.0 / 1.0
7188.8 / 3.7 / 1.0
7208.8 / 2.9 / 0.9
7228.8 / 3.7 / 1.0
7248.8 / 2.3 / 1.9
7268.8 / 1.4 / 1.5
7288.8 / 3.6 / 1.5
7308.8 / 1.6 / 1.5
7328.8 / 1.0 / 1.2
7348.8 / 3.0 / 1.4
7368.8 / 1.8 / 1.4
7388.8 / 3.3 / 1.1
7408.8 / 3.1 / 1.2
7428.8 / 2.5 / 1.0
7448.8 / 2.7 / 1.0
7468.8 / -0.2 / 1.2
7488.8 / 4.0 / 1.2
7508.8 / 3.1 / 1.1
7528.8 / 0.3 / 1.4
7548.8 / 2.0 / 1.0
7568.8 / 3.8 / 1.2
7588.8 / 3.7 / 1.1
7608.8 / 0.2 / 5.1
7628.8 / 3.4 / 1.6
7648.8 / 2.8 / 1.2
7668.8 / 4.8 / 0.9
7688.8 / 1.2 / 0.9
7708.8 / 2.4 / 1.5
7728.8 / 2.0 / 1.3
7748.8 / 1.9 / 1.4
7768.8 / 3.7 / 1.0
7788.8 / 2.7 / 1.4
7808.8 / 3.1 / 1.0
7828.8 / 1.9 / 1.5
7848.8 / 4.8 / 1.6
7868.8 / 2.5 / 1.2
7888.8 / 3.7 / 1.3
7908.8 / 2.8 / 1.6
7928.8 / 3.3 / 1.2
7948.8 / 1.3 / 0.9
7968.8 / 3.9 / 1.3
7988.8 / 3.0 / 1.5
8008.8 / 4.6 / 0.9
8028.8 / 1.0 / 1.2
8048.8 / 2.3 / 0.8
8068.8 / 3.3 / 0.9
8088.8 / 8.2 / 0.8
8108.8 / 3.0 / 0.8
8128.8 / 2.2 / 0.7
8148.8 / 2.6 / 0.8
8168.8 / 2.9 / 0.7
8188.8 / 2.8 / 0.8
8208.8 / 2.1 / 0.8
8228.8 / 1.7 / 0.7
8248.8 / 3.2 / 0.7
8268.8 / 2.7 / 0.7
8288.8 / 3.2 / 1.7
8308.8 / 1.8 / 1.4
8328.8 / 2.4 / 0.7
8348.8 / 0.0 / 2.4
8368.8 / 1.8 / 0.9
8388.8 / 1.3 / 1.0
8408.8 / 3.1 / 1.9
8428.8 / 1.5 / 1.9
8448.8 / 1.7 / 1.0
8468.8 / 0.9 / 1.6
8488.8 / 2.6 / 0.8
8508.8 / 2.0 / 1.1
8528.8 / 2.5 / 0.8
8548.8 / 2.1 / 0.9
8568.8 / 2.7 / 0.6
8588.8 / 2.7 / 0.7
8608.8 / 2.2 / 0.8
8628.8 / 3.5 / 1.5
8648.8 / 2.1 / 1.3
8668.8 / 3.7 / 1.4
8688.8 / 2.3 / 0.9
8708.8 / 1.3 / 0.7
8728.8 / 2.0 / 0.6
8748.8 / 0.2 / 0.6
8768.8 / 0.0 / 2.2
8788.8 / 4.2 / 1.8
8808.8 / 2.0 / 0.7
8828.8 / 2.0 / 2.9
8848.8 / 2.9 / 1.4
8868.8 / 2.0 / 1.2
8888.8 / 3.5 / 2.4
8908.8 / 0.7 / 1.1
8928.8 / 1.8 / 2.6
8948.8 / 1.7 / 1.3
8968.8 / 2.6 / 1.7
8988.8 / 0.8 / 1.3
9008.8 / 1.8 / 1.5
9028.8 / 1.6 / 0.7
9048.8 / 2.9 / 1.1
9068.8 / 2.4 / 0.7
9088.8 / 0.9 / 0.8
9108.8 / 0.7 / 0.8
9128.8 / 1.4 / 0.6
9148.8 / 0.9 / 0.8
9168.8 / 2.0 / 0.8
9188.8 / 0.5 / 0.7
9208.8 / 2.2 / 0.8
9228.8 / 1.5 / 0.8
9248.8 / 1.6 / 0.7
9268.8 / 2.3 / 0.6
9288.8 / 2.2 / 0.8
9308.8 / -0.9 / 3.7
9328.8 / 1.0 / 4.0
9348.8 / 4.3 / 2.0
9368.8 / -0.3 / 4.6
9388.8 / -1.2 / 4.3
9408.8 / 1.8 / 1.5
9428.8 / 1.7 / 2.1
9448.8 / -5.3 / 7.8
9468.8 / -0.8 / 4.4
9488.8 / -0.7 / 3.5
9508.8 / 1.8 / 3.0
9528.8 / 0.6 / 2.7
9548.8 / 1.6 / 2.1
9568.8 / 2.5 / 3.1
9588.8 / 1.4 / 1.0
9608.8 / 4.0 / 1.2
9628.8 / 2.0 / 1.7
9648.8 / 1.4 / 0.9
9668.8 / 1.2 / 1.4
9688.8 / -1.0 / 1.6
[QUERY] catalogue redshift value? 0.616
